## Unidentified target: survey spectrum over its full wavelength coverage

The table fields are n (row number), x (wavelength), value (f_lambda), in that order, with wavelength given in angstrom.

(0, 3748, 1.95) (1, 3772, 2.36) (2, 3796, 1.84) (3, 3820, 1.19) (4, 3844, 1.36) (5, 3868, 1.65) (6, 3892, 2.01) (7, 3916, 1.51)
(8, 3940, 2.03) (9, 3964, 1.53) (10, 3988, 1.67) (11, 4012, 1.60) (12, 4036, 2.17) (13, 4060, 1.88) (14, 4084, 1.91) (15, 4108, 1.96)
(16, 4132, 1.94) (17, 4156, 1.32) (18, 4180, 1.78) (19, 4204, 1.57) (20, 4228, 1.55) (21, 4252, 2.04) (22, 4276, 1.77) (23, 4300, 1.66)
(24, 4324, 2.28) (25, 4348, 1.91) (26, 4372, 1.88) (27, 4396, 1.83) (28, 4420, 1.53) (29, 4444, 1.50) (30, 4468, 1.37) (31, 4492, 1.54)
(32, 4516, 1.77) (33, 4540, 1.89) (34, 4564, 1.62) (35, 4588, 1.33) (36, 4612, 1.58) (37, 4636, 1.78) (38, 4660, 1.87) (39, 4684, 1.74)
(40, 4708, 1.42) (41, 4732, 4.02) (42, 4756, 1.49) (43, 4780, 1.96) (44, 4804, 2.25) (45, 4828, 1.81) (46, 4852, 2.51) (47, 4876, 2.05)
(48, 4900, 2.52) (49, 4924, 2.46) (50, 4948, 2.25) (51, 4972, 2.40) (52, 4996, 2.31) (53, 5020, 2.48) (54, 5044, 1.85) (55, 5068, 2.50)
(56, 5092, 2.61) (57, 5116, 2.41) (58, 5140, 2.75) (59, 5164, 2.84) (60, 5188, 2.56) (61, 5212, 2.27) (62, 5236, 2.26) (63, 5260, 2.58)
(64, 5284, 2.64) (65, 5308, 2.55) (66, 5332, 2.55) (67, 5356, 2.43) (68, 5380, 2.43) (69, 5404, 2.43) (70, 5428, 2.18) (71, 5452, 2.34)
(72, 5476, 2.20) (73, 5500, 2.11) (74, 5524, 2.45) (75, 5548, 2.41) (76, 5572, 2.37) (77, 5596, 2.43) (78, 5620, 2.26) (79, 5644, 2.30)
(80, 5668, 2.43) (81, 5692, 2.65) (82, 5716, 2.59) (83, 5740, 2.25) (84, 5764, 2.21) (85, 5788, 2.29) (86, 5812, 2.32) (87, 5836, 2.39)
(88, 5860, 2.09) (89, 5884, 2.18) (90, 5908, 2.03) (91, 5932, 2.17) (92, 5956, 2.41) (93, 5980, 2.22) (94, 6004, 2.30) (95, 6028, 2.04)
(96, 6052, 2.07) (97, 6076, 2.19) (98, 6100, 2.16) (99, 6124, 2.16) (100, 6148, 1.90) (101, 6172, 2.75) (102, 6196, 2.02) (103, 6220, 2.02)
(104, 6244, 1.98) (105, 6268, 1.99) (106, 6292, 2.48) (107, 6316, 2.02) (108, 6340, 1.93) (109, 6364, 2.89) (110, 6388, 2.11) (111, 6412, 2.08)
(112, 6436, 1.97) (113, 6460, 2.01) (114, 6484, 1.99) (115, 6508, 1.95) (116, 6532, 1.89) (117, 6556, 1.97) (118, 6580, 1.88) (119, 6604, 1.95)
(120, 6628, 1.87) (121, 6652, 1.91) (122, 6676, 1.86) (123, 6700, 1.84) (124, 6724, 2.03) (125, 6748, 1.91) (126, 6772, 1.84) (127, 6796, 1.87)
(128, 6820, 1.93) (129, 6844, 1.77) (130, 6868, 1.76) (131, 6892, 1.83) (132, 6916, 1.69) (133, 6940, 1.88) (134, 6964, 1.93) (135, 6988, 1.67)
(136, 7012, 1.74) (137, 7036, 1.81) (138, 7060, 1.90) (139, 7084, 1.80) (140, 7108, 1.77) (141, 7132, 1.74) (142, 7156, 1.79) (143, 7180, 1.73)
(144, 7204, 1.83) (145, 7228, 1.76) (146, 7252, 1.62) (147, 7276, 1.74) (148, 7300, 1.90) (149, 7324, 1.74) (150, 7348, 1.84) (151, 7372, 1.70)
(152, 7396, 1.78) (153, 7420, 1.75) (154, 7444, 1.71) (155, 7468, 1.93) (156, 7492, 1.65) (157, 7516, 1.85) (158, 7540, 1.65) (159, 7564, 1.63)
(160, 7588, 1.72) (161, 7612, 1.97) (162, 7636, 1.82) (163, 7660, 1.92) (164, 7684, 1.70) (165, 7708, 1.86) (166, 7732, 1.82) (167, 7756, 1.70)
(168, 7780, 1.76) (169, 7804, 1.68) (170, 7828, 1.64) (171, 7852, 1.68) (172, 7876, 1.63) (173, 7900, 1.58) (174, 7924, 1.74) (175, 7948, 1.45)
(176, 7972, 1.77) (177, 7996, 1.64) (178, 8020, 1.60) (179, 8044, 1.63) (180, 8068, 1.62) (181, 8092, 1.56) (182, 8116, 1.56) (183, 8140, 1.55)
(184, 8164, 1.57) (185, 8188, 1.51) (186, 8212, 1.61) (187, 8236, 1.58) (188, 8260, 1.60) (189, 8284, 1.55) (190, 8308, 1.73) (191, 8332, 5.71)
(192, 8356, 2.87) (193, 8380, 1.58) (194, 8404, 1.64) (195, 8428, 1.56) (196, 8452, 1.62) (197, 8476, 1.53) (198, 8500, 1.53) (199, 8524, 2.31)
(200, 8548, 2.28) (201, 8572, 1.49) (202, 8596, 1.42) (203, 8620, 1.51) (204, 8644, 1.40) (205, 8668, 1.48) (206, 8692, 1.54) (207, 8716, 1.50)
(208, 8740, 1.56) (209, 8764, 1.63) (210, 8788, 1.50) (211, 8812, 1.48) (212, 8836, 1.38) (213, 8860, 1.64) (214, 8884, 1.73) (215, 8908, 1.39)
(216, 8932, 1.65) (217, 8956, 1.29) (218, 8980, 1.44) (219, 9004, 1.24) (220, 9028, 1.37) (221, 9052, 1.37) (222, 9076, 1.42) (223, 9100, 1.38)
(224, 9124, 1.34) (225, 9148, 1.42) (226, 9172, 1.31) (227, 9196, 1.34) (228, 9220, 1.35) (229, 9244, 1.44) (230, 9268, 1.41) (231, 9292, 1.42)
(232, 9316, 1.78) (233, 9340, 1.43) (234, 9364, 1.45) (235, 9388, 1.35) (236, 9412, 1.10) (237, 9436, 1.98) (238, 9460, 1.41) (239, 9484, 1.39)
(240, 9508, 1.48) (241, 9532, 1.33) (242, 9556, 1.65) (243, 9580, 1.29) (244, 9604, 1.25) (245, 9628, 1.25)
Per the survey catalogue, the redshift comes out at 0.27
